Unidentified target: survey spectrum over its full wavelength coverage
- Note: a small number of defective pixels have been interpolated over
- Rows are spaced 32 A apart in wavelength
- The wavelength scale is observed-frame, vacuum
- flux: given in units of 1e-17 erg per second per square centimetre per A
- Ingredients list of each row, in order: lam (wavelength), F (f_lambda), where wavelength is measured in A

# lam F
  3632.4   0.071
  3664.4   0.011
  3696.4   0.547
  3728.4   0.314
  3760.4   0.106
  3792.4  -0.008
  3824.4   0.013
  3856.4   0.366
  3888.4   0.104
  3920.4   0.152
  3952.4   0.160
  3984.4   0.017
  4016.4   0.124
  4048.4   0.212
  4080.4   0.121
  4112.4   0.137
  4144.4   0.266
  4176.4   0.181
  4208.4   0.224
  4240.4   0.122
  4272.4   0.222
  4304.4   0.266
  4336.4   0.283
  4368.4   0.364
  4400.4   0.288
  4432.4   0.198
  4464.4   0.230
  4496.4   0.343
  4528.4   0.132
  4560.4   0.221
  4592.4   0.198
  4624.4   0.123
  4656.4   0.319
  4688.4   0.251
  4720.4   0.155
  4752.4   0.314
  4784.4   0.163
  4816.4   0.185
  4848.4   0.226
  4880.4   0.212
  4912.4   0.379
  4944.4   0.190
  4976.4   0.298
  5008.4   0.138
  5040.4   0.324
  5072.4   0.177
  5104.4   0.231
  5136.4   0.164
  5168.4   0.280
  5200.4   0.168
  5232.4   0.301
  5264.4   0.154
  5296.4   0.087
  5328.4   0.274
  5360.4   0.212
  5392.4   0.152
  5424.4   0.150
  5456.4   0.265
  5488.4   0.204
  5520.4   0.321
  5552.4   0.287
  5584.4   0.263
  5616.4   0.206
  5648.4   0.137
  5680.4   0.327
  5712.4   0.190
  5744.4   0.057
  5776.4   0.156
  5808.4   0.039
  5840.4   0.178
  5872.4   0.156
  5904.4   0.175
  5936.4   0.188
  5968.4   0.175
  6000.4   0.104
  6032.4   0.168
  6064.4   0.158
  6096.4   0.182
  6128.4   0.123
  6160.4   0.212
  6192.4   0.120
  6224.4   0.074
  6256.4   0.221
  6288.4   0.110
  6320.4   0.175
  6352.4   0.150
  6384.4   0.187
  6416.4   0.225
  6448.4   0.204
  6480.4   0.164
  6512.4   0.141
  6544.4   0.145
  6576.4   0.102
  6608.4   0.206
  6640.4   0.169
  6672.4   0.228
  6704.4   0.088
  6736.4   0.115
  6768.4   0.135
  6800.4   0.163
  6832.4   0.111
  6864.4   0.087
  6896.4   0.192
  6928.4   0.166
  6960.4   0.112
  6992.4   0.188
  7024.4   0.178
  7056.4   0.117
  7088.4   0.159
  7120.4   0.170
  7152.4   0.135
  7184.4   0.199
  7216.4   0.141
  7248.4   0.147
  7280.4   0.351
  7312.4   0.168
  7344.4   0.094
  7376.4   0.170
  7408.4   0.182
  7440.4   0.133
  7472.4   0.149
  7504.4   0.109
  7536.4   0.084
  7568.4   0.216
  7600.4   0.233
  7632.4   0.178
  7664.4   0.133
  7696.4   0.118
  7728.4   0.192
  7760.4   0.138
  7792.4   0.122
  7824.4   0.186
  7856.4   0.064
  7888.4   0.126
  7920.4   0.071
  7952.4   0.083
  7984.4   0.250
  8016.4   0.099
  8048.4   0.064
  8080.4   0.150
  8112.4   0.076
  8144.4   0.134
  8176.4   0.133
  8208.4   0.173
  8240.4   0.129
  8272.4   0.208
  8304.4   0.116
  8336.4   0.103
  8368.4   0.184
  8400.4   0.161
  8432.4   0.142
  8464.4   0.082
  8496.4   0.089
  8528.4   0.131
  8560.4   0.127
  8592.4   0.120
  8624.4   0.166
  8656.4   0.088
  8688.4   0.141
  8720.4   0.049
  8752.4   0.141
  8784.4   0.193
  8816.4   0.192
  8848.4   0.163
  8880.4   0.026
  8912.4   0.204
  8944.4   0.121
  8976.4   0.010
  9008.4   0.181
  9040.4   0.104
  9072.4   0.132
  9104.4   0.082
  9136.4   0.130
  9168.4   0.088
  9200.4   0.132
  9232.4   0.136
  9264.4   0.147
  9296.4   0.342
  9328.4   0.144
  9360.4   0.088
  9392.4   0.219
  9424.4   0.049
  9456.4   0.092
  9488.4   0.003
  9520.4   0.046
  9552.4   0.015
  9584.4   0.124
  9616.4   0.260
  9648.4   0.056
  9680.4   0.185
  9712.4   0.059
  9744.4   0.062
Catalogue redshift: 0.109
